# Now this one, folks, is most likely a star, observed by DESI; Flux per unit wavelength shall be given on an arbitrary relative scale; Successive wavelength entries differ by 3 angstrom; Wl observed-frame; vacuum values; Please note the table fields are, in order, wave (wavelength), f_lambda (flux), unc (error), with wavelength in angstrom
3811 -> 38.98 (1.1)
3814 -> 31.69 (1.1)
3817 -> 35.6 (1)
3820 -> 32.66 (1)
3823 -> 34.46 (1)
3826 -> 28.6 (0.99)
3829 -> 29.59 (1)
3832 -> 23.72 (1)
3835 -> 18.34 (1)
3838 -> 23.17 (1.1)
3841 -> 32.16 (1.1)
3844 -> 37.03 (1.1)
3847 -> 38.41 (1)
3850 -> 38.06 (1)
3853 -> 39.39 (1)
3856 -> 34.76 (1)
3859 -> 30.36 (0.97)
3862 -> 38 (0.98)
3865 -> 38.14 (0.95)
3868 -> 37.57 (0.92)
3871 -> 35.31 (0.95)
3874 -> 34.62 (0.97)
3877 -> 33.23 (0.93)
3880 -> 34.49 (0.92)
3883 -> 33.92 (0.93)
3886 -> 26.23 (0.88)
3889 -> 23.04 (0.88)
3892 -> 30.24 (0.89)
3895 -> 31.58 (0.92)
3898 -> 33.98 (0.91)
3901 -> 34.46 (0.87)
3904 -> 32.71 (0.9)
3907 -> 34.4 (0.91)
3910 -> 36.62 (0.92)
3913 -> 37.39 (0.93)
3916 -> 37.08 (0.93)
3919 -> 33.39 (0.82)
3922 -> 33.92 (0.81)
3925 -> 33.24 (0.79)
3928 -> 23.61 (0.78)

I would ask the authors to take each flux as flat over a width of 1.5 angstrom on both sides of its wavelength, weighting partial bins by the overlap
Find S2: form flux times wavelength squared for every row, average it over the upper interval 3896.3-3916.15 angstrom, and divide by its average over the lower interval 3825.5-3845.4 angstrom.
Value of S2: 1.3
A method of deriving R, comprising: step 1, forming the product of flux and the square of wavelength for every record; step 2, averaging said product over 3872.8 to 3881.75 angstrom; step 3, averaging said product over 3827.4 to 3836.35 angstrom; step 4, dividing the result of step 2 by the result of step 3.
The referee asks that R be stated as 1.45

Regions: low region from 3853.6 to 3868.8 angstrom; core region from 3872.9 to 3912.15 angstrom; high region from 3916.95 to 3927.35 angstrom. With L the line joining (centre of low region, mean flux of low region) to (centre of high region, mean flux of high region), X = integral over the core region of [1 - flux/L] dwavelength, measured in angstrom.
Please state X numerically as 2.3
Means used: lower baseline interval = 35.9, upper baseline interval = 32.9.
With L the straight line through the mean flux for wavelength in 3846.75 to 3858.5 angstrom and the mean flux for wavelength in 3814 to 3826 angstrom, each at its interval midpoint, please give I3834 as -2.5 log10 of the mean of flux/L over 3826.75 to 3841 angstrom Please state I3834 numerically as 0.365 mag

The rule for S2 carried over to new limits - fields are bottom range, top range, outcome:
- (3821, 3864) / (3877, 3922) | 1.06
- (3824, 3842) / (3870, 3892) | 1.24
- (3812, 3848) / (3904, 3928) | 1.18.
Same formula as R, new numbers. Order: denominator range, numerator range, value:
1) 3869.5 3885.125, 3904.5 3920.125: 1.07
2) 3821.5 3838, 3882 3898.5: 1.14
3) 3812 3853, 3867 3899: 1.05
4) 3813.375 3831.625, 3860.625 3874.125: 1.20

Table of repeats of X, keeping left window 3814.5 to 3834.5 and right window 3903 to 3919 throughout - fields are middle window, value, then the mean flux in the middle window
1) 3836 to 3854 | -1.5 angstrom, 34.1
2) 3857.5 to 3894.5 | 0.5 angstrom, 32.9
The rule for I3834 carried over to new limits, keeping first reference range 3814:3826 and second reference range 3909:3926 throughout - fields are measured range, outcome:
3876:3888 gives 0.10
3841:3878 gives -0.06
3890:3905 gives 0.08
